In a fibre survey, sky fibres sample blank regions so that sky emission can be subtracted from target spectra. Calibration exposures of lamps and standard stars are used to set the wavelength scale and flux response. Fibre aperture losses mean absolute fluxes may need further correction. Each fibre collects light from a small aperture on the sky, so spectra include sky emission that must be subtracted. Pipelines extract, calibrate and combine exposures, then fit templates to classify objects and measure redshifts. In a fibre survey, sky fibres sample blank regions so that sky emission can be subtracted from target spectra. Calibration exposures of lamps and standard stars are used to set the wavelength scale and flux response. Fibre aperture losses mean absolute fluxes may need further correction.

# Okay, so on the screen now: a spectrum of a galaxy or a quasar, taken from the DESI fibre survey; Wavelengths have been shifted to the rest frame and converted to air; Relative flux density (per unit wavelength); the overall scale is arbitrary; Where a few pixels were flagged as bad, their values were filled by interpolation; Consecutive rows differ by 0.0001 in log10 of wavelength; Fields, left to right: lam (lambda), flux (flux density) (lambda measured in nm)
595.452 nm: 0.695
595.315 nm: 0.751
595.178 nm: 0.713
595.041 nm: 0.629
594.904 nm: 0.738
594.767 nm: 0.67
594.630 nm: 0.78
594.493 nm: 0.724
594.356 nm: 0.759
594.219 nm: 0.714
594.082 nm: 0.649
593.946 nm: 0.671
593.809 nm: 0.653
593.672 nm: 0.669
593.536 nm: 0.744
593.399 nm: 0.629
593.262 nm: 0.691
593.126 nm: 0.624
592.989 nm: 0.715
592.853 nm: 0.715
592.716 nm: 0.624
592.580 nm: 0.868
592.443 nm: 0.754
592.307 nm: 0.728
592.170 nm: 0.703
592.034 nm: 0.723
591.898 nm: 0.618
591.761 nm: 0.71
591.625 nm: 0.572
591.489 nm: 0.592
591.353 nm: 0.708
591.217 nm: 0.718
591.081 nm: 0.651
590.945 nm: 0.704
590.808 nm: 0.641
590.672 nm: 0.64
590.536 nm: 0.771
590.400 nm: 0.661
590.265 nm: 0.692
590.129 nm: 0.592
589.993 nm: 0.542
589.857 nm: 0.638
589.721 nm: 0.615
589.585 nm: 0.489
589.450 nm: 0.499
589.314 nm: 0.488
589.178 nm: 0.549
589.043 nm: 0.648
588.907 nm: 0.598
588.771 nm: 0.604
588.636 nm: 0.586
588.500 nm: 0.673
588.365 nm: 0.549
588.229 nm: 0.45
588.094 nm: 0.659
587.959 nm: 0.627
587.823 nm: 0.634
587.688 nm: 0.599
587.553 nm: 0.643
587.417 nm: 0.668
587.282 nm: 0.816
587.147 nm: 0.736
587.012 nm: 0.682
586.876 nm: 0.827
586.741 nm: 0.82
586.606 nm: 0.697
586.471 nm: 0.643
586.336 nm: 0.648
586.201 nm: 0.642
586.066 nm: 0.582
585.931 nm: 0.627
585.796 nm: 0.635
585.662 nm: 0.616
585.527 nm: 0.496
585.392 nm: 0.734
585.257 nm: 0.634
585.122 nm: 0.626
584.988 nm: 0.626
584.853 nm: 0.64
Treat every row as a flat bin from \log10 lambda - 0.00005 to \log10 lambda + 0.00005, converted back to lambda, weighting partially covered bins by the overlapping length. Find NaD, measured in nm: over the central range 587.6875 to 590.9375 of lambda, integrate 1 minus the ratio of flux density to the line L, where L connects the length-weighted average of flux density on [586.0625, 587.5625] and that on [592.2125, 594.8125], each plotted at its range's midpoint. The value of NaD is 0.47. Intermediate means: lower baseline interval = 0.707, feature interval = 0.604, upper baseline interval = 0.704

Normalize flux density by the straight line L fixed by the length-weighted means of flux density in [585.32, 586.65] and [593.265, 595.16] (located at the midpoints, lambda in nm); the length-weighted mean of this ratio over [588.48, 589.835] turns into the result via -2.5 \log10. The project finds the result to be 0.15 mag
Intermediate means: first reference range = 0.631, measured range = 0.573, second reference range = 0.695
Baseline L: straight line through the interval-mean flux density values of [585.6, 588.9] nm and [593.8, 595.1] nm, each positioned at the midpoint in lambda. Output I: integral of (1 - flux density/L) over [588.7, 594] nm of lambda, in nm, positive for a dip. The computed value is 0.217 nm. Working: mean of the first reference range 0.652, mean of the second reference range 0.701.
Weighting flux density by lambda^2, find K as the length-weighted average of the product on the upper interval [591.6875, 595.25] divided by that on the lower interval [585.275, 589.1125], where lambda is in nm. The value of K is 1.10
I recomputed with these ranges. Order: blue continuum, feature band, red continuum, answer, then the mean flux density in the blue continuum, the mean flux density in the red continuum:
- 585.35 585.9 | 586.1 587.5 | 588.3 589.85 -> -0.26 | 0.616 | 0.575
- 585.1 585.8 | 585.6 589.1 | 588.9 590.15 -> -0.33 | 0.622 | 0.563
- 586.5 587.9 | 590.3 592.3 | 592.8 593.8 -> 0.05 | 0.709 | 0.682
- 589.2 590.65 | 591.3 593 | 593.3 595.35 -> -0.12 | 0.599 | 0.698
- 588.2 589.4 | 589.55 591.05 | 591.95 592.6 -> 0.02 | 0.574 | 0.743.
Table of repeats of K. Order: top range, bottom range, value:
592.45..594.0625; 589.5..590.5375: 1.14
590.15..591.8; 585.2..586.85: 1.04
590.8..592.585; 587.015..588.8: 1.09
